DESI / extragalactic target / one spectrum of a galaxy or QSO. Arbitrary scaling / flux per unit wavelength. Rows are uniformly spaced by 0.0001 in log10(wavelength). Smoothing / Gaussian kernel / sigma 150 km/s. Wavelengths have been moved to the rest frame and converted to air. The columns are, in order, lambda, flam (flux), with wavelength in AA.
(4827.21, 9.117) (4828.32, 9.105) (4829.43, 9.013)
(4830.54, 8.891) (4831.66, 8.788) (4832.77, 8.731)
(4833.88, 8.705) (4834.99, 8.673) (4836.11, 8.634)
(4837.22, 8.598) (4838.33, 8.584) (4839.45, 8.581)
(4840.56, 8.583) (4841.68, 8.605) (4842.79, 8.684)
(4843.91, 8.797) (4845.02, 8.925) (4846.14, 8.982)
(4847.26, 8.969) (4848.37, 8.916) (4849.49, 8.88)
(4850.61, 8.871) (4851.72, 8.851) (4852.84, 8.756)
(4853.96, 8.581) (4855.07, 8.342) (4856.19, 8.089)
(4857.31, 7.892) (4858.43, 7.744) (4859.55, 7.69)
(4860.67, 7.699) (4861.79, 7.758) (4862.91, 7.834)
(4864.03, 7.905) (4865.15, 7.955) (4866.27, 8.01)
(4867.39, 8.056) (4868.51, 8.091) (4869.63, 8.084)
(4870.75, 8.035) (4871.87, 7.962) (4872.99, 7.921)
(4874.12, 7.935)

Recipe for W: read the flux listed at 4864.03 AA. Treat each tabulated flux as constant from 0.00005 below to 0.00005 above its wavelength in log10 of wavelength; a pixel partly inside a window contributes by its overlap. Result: 7.905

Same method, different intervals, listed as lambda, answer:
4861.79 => 7.758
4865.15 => 7.955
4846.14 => 8.982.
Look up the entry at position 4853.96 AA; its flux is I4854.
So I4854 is 8.581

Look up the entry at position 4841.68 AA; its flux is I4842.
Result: 8.605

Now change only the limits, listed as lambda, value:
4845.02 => 8.925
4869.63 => 8.084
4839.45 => 8.581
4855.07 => 8.342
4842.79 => 8.684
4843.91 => 8.797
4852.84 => 8.756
